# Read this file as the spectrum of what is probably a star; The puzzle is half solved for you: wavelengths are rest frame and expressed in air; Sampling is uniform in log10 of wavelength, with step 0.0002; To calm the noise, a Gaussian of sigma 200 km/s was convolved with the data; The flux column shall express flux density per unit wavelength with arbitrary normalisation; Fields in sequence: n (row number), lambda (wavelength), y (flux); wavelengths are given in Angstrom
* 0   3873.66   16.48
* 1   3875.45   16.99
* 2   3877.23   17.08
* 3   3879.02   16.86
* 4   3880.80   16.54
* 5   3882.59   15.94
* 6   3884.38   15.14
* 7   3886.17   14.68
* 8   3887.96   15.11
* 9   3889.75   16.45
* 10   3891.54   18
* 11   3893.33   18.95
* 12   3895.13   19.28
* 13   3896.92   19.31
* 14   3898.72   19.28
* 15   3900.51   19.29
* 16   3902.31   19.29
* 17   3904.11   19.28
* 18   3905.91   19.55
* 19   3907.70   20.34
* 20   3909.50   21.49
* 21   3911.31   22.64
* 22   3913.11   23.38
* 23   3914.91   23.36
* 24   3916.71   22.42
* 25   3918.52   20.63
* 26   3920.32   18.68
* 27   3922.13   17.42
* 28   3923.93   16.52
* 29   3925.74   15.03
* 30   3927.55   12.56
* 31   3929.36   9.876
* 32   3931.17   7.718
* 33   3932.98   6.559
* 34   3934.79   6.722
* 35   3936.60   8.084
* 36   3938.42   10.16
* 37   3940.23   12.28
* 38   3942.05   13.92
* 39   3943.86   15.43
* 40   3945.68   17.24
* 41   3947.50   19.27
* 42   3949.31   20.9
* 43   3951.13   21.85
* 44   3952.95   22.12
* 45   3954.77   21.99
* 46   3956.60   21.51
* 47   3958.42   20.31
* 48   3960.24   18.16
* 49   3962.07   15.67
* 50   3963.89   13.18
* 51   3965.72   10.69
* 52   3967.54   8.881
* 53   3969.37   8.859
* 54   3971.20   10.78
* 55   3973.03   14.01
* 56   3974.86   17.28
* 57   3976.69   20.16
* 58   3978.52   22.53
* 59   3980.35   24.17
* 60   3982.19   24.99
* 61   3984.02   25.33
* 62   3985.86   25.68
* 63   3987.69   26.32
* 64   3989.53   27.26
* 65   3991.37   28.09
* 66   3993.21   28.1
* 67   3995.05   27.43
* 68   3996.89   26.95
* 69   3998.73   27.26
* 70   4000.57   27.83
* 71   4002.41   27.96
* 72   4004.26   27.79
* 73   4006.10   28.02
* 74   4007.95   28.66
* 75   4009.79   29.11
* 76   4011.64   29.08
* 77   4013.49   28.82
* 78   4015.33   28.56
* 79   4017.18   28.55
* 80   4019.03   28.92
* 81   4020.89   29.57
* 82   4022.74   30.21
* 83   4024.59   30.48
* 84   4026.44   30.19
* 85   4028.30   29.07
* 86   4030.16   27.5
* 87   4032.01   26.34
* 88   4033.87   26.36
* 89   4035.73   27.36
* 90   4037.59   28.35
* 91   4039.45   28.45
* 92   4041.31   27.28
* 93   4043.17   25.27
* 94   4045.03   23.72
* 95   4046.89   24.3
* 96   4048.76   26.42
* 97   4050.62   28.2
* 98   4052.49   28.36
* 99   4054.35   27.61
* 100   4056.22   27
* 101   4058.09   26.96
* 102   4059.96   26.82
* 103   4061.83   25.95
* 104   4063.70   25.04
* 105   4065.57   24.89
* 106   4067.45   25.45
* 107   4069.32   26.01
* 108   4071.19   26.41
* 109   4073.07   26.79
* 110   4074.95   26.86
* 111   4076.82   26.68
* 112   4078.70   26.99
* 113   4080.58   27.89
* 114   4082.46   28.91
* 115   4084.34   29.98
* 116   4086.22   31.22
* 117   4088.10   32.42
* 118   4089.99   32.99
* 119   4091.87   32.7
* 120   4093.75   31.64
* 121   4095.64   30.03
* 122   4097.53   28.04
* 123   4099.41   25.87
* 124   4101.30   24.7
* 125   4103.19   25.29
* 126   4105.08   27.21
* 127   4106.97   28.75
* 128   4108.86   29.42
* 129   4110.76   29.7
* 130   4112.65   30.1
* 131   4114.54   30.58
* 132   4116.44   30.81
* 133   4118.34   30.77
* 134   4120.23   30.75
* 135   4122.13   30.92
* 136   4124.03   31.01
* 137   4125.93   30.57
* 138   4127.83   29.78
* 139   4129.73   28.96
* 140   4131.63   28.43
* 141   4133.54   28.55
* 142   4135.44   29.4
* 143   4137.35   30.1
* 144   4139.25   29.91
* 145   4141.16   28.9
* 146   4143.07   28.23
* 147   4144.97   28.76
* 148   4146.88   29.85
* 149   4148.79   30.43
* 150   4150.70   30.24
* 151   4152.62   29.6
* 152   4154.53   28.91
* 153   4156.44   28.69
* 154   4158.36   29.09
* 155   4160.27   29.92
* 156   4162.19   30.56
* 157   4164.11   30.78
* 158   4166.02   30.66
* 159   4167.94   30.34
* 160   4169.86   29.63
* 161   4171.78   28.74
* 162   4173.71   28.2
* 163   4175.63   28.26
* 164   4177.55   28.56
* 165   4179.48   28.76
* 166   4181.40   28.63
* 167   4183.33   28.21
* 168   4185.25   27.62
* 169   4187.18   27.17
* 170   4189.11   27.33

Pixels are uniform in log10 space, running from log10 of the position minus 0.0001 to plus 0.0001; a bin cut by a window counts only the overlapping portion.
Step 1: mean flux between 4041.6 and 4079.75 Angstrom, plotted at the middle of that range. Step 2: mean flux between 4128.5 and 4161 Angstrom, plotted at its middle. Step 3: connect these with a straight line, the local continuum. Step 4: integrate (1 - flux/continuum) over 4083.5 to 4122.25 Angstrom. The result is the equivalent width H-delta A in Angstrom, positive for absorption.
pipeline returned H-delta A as -2.6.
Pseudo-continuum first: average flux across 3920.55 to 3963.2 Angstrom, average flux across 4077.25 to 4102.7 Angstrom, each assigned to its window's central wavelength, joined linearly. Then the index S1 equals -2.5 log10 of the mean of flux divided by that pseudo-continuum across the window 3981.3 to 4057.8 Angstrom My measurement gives -0.22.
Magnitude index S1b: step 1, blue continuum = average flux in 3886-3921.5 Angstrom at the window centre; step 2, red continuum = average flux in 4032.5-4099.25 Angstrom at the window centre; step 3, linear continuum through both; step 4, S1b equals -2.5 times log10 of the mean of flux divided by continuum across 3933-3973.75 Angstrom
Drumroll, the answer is 0.43 mag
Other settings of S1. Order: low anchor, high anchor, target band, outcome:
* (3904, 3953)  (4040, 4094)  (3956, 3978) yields 0.29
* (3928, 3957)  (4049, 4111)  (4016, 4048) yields -0.20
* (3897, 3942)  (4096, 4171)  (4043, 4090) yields -0.08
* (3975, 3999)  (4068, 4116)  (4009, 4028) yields -0.12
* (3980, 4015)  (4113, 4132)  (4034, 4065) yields 0.08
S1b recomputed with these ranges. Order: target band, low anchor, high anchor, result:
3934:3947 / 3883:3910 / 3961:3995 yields 0.48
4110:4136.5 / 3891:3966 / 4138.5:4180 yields -0.10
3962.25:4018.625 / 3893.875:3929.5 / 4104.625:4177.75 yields -0.02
